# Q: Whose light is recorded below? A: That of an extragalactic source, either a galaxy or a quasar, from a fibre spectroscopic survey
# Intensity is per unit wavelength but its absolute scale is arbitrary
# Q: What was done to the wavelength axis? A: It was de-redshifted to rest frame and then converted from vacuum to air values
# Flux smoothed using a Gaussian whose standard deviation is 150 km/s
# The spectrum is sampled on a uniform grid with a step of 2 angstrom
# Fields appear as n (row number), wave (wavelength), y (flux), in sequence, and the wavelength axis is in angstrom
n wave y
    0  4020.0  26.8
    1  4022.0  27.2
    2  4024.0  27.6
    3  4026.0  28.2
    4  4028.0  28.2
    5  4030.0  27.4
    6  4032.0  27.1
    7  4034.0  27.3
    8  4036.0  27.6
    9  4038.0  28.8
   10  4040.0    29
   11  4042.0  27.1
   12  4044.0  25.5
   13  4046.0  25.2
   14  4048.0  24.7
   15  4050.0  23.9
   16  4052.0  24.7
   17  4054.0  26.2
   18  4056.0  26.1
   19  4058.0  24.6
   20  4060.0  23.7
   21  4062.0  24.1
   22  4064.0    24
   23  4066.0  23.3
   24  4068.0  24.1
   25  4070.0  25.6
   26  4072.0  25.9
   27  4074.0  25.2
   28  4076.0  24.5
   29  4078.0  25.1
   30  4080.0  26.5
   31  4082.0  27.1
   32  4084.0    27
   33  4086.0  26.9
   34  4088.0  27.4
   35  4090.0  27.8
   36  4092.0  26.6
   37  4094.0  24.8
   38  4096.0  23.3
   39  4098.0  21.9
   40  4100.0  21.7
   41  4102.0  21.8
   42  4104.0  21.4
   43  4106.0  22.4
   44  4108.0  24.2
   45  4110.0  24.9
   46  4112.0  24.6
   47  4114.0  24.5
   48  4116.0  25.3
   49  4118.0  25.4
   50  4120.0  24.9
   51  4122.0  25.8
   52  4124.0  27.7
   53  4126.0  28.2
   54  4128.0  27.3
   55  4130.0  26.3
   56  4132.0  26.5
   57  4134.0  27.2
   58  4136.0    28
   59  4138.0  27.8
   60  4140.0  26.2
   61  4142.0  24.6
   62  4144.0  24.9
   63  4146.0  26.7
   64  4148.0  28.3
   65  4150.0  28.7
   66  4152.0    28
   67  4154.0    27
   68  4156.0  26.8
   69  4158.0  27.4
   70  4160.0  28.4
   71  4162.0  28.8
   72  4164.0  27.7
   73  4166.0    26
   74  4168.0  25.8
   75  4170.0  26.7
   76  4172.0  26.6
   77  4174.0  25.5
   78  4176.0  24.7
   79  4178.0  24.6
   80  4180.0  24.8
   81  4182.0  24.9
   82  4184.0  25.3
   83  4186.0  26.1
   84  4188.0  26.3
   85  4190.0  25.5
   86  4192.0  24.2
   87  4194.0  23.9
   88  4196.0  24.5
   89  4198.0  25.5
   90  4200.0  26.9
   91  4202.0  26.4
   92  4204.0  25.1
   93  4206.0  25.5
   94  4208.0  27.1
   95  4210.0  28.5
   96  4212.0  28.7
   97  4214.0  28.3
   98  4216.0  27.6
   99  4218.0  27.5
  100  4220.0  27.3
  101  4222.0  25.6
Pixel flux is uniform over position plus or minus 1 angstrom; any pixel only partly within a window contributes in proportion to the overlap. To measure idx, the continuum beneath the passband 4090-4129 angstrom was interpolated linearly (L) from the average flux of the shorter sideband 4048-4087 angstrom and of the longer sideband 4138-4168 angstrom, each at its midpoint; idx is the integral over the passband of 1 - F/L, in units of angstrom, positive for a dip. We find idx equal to 2.2 angstrom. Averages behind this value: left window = 25.2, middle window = 24.6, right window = 27.1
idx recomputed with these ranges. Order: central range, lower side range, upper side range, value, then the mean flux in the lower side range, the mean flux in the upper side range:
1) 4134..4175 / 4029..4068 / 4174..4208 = -2.5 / 25.8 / 25.3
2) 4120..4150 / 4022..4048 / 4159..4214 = -0.3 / 27.3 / 26.1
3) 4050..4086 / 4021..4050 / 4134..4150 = 2.4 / 27.1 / 26.8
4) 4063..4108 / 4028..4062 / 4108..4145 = 2.4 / 26.2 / 26.1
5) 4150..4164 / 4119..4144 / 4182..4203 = -0.9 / 26.6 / 25.4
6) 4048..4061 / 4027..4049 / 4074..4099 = 0.9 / 27.1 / 25.7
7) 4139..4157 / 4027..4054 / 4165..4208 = -0.7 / 26.6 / 25.5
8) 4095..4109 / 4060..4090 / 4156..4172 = 2.0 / 25.5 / 27.2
